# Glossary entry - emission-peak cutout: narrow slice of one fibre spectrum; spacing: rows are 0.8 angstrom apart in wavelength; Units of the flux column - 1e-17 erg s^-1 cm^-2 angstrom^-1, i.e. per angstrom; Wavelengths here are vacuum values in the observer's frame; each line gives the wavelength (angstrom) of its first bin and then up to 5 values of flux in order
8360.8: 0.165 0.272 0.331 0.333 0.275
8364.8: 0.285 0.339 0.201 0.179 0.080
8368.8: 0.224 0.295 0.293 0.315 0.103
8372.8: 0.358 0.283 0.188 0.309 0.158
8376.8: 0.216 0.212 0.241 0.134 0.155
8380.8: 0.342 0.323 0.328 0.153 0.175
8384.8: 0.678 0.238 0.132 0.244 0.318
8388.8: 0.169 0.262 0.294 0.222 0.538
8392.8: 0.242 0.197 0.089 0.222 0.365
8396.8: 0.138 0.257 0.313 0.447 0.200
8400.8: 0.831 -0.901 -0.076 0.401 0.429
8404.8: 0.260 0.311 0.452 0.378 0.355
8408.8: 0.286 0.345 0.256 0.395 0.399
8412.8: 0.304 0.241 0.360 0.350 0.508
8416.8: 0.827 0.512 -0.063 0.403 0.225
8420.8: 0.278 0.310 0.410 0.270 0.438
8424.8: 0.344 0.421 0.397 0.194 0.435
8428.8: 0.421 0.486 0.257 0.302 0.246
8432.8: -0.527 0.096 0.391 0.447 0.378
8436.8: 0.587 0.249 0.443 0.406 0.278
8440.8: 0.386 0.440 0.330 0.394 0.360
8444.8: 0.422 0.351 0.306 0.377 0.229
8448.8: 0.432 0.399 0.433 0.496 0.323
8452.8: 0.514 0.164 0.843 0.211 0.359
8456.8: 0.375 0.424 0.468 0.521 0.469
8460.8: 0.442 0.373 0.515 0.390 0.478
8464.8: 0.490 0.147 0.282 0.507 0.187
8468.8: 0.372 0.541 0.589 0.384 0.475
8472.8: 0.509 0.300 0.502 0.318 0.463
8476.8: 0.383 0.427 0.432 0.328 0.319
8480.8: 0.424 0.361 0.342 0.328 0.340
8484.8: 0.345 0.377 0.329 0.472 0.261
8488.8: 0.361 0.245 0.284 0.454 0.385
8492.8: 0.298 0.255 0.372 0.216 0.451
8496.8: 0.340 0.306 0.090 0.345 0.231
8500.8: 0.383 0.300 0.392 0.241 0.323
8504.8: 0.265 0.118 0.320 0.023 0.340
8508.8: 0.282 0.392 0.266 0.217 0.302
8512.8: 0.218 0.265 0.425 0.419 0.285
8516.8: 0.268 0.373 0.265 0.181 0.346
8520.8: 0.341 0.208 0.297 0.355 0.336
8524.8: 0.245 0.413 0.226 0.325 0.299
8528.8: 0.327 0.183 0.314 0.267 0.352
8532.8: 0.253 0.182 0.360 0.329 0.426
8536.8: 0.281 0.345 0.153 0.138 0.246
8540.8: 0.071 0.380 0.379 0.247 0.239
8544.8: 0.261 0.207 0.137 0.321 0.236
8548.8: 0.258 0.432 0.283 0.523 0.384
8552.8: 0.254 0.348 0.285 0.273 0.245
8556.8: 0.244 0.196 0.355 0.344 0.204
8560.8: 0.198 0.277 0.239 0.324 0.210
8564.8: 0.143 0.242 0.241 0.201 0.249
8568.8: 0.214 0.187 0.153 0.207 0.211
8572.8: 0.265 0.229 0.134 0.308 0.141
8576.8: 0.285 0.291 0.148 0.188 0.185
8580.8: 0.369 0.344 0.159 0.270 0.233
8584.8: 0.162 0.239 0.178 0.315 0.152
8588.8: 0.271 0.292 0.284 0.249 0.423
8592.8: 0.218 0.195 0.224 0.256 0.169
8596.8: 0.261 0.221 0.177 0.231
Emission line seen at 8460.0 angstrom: Mg II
